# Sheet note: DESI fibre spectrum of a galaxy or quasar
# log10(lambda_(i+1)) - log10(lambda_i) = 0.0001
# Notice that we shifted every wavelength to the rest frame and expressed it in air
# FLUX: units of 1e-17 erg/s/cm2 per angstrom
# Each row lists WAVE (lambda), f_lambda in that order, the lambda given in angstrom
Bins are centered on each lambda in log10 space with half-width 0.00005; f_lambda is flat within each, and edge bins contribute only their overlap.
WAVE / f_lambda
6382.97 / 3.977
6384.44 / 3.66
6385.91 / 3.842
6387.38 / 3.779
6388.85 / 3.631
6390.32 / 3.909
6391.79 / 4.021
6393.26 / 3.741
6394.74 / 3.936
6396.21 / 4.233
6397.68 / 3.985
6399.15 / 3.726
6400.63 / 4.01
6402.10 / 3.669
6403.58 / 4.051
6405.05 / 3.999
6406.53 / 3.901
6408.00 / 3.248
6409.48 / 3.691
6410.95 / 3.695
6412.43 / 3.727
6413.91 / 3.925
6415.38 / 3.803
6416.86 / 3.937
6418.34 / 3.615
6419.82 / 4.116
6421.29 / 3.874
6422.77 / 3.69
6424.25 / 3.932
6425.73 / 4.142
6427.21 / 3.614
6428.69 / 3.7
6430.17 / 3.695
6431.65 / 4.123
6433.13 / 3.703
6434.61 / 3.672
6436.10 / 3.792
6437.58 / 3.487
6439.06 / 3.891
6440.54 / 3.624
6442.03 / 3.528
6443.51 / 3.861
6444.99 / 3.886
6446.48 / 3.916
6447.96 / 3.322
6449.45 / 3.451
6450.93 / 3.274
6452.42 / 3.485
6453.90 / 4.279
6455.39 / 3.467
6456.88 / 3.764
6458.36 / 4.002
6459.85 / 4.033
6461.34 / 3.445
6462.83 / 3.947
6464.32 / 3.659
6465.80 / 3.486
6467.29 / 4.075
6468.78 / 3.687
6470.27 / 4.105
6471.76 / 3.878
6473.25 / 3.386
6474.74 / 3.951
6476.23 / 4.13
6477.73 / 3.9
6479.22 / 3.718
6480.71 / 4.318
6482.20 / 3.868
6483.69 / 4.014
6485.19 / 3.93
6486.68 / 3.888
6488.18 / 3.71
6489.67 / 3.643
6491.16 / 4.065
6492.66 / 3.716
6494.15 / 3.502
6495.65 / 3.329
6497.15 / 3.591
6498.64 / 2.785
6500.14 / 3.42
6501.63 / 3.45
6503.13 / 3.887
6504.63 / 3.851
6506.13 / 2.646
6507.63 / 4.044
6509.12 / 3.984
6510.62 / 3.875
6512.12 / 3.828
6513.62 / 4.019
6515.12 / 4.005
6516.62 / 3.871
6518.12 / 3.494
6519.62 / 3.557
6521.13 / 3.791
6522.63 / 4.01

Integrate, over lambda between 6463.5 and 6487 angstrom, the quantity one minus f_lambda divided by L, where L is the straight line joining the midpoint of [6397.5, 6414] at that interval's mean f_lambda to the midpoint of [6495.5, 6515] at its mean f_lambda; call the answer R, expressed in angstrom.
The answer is -1.3 angstrom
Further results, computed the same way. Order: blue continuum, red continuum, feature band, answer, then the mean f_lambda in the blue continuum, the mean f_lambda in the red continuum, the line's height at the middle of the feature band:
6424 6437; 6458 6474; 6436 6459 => 0.7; 3.81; 3.79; 3.8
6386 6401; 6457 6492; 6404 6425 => 0.5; 3.89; 3.86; 3.88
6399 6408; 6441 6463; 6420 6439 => -0.1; 3.85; 3.7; 3.77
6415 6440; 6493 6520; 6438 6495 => -1.0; 3.81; 3.62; 3.72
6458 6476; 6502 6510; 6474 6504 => -0.1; 3.81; 3.67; 3.73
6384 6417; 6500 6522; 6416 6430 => -0.1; 3.83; 3.72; 3.81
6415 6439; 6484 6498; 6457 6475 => -0.2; 3.81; 3.71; 3.75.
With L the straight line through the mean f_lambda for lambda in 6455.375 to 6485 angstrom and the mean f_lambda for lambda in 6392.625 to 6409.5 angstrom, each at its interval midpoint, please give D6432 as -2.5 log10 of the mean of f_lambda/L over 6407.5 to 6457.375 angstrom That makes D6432 0.03 mag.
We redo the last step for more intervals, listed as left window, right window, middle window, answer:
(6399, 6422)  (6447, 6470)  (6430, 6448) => 0.000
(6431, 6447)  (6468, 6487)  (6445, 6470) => 0.033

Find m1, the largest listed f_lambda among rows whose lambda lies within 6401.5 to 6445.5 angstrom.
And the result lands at 4.142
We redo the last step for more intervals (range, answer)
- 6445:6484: 4.318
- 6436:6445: 3.891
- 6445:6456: 4.279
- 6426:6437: 4.123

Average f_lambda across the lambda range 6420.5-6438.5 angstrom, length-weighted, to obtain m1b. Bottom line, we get 3.79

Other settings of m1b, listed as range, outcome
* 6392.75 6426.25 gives 3.85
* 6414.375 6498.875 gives 3.77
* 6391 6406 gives 3.94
